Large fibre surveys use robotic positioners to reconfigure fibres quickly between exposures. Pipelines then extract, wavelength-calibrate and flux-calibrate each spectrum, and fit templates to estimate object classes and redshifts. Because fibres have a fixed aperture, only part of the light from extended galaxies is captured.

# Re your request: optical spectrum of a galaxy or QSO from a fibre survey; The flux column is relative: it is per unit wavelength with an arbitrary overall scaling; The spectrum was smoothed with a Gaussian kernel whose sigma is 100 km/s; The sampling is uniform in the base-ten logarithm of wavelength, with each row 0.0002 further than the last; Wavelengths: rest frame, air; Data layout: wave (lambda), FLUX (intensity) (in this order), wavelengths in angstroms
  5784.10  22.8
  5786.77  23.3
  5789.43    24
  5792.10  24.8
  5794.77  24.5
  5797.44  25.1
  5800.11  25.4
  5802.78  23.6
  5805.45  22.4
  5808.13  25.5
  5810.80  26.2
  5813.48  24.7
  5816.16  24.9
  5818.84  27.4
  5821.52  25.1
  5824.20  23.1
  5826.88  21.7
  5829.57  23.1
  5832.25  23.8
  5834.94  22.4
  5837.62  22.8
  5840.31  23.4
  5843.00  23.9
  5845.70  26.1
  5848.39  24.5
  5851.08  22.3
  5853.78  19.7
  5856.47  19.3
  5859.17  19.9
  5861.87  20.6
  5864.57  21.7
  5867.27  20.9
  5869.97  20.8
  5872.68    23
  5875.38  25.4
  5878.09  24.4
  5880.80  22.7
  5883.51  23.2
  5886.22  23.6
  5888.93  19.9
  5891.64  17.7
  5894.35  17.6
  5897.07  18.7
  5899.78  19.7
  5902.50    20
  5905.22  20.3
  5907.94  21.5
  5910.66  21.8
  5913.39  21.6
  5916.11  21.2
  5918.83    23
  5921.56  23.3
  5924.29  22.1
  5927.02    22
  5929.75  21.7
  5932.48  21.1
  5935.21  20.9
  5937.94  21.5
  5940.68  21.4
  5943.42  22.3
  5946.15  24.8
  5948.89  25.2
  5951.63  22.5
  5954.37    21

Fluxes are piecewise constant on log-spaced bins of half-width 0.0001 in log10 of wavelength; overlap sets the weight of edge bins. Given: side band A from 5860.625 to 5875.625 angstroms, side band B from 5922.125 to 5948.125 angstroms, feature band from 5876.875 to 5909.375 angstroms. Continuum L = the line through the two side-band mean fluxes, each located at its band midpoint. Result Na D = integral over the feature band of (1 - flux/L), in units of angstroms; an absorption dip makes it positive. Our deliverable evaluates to 1.7 angstroms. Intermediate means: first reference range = 21.8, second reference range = 22.1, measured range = 20.8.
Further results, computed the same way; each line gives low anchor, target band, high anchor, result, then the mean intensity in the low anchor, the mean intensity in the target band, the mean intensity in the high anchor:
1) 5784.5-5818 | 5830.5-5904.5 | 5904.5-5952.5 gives 4.9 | 24.5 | 21.8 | 22.1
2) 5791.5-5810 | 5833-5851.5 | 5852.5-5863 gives -2.3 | 24.5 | 23.7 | 19.9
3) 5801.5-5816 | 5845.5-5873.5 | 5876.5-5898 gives 1.0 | 24.5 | 21.5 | 21.1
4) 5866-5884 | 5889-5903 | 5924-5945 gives 2.3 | 22.9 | 18.8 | 21.6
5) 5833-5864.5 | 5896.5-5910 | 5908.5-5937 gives 1.1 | 22.3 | 20.2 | 21.9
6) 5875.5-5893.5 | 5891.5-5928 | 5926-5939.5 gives 1.5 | 22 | 20.8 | 21.4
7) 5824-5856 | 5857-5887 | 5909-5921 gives 0.3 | 23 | 22.3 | 22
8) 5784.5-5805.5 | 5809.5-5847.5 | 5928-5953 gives -0.7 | 24.2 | 24.2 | 22.4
